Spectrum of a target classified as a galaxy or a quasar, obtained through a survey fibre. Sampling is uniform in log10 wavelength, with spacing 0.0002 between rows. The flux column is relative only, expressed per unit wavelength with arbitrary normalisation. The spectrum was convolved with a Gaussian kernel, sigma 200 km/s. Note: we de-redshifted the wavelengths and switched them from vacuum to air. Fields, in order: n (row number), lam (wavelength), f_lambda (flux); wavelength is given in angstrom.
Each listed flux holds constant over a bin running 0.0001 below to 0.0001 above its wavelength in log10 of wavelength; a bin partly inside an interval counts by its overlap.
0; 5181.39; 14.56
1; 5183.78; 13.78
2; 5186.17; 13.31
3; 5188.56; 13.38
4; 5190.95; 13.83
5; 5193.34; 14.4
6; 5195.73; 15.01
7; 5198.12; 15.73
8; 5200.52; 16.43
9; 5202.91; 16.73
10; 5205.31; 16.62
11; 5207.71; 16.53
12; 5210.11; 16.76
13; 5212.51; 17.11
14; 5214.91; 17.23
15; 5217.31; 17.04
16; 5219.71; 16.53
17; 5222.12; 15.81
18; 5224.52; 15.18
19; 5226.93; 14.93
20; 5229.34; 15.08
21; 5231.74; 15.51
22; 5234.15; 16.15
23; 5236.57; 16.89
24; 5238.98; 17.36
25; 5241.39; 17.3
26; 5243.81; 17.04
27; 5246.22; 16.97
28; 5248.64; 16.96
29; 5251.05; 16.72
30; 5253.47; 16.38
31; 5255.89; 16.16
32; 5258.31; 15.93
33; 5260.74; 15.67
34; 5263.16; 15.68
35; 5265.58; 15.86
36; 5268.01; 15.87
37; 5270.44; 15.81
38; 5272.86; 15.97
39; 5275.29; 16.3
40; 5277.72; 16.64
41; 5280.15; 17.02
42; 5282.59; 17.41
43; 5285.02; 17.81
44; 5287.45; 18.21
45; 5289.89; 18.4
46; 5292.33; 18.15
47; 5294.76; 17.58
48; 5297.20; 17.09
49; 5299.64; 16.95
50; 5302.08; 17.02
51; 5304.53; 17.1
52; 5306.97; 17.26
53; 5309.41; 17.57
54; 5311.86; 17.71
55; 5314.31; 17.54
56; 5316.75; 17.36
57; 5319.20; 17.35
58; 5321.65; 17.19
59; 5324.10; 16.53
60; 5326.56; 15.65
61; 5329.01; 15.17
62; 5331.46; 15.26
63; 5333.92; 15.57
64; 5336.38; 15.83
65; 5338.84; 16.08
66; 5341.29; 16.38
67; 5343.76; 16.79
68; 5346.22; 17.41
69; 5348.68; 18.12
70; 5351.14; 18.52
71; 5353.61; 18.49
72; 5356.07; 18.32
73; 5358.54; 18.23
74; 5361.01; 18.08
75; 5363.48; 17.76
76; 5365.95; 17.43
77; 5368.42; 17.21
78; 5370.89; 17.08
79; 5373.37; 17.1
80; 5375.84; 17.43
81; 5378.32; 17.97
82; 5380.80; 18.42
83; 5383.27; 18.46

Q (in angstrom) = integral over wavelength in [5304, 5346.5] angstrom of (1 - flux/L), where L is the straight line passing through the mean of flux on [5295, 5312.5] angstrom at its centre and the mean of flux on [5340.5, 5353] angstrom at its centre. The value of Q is 1.8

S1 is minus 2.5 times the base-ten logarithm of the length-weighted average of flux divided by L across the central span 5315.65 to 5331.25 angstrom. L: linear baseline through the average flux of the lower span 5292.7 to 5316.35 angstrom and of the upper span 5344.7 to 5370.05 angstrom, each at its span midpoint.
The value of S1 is 0.07 mag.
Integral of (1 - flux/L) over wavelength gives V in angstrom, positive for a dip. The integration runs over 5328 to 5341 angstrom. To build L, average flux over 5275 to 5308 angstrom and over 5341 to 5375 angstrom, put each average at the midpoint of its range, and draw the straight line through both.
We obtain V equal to 1.4 angstrom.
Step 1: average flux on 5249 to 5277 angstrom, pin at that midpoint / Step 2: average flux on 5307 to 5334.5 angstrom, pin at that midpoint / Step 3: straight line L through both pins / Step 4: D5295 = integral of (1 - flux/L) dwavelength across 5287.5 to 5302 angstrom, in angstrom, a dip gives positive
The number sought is -1.1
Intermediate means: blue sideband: 16.1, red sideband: 16.7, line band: 17.6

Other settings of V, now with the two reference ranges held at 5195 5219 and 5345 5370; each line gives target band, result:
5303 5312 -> 0.1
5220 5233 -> 1.0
